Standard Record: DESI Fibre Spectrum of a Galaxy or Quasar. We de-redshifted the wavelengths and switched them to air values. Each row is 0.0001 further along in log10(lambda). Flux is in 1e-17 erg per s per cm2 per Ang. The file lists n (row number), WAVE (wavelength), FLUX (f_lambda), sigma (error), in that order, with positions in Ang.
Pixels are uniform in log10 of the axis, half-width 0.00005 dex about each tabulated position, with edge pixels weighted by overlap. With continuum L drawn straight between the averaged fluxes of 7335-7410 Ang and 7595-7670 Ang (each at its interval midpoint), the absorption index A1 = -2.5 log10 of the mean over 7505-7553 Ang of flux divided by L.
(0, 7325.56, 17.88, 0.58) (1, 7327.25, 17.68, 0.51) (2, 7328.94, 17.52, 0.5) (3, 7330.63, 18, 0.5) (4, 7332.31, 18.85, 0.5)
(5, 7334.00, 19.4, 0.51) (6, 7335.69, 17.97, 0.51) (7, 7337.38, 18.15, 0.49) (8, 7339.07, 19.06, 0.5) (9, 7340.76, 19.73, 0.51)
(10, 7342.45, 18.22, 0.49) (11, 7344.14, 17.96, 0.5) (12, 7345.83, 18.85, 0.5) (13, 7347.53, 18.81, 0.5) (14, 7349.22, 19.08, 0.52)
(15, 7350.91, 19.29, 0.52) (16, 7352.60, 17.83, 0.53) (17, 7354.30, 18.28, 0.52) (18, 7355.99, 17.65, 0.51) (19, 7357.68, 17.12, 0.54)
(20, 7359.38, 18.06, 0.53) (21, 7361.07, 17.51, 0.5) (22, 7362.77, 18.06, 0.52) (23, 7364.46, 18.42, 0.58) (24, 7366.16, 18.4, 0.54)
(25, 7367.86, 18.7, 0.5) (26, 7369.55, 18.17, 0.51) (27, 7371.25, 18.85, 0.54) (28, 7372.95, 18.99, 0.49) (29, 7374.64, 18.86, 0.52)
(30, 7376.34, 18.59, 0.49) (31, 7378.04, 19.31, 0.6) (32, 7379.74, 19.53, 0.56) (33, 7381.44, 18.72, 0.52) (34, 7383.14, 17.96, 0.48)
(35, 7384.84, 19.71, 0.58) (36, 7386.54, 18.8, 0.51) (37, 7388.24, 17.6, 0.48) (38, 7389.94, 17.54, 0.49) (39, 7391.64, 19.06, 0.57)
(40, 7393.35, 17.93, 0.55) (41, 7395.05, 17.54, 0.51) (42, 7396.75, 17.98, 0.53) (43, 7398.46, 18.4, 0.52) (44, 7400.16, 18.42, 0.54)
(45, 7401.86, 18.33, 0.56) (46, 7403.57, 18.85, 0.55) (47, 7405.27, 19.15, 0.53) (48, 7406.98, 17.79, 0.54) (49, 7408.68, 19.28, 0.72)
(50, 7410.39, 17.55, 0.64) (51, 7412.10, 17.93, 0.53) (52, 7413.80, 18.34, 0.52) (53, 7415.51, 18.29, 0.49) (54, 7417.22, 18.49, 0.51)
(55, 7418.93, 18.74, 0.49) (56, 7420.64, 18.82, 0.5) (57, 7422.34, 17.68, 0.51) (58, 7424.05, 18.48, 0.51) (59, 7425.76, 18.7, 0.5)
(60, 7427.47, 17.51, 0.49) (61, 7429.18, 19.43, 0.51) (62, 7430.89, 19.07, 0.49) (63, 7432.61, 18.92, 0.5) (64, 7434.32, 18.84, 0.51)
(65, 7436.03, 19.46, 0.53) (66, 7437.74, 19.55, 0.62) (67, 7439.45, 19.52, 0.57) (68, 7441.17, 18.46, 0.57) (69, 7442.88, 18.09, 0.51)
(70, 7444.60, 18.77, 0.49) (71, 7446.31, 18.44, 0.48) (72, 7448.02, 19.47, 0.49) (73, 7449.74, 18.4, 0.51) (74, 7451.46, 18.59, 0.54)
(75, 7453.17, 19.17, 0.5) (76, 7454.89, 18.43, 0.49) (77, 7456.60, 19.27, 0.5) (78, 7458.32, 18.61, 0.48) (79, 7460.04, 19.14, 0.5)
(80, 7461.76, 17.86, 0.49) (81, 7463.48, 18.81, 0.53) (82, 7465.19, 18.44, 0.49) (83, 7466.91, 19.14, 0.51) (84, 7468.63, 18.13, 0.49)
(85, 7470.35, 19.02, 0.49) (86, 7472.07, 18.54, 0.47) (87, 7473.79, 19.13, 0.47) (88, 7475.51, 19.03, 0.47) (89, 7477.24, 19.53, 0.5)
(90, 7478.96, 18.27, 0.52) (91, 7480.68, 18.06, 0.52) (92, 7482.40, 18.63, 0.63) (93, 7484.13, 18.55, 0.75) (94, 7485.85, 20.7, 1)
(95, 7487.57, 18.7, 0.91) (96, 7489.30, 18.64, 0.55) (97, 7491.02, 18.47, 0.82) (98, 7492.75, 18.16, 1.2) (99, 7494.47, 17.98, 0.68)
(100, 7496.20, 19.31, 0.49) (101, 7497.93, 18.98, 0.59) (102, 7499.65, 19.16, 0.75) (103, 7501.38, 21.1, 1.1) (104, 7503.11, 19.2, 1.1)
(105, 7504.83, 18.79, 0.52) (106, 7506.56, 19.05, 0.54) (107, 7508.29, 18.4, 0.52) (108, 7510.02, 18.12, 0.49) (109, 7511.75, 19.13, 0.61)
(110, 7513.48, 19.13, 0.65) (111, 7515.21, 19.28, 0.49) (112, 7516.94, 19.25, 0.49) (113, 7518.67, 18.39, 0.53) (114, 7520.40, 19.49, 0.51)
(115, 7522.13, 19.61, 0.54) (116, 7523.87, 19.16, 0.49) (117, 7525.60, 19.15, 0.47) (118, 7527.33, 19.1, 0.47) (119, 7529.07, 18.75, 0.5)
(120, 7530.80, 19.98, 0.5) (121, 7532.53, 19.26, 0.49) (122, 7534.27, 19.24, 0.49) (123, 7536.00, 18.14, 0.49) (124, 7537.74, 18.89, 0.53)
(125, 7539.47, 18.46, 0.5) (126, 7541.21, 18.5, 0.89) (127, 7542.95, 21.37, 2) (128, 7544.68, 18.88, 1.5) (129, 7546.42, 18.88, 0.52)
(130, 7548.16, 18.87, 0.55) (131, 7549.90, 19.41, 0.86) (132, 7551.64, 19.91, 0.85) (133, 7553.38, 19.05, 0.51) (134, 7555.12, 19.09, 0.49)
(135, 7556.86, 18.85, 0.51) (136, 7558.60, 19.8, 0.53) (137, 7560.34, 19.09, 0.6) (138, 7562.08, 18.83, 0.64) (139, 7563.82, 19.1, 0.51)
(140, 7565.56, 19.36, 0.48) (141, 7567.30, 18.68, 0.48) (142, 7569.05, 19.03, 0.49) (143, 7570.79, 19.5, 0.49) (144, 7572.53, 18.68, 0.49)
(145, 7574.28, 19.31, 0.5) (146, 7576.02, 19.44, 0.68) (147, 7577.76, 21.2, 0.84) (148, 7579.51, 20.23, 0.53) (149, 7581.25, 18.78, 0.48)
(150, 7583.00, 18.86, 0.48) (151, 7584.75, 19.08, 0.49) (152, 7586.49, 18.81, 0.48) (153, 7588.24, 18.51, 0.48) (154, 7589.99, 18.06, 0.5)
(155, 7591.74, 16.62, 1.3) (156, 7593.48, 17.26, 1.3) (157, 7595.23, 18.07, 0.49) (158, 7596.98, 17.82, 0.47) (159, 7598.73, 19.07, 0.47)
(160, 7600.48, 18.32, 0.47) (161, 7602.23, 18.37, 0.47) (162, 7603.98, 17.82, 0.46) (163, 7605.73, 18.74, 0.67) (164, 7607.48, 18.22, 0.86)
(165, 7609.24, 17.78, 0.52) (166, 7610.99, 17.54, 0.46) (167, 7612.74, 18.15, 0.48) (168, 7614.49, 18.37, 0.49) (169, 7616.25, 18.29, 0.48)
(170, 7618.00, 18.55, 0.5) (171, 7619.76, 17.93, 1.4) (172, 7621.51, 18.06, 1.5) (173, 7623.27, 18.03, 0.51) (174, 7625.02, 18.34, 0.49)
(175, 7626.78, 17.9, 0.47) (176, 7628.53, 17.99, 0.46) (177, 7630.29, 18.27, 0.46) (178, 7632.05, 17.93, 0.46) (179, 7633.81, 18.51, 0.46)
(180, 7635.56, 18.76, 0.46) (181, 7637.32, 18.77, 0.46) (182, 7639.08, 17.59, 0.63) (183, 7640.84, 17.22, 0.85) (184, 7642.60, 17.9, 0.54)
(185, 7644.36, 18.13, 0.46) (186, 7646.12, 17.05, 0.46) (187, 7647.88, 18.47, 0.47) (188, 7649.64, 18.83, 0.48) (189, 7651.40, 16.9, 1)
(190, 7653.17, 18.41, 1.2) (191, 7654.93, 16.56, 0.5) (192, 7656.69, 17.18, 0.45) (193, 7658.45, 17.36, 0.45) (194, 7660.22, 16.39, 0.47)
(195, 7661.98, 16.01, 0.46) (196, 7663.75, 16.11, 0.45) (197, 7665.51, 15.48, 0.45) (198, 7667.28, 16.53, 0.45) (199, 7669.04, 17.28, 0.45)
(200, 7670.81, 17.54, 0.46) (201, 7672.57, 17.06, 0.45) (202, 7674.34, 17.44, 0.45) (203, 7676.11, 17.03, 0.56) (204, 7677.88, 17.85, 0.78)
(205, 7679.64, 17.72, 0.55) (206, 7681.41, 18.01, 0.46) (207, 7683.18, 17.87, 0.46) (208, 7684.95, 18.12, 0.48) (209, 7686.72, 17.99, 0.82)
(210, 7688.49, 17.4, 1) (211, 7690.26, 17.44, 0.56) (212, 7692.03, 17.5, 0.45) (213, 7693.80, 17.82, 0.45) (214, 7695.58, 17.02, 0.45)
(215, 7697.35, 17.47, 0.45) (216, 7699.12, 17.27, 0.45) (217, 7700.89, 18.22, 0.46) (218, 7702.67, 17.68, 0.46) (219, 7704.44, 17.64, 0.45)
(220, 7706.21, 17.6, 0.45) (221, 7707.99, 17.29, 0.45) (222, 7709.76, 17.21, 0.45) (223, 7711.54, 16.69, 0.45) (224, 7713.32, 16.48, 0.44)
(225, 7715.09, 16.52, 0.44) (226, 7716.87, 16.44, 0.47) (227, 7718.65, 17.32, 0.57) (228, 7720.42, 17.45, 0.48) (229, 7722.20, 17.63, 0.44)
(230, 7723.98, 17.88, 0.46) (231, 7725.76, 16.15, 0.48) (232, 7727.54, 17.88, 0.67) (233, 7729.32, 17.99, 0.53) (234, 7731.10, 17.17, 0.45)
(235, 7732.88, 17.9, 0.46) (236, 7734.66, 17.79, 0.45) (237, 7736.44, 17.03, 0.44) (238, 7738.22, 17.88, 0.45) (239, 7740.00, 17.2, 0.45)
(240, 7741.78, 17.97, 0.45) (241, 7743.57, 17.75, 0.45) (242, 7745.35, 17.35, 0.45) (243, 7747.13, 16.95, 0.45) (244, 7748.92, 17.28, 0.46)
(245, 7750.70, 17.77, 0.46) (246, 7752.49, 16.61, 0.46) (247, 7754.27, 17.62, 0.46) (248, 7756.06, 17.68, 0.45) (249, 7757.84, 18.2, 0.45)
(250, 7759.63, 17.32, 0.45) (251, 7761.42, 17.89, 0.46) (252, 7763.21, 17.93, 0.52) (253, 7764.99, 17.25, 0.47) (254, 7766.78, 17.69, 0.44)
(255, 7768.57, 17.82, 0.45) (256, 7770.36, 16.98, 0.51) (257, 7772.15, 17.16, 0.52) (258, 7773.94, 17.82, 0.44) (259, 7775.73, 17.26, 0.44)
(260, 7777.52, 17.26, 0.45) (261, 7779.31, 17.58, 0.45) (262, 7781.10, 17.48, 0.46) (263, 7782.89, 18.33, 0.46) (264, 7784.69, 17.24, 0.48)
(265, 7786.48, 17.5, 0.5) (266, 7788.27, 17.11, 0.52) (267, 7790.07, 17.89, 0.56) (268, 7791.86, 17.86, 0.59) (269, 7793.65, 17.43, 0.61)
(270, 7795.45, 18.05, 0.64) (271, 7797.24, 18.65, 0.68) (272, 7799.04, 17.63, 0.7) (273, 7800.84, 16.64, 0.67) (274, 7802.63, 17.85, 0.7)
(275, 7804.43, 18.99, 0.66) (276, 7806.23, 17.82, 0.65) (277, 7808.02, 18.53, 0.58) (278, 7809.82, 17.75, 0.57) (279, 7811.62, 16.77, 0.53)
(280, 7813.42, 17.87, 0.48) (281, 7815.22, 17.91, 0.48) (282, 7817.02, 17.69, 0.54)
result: -0.06 mag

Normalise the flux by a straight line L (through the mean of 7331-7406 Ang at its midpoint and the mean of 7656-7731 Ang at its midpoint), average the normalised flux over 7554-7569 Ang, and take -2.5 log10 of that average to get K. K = -0.08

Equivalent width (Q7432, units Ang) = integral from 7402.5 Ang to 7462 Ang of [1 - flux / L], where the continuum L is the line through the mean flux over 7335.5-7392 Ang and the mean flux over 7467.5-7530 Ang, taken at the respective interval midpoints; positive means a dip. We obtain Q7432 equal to 0.2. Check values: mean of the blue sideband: 18.5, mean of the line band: 18.7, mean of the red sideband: 18.9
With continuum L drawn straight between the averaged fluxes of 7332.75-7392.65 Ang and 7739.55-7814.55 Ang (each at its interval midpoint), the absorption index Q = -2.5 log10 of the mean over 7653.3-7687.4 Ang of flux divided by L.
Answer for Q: 0.04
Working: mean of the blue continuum 18.5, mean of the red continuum 17.6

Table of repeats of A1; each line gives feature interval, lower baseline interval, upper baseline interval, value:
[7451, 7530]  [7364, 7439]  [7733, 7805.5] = -0.03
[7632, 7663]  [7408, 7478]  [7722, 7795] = 0.02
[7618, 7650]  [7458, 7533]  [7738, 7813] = 0.01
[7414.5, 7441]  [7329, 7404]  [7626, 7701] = -0.03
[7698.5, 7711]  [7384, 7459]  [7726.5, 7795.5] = 0.01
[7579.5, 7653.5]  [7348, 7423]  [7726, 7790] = -0.02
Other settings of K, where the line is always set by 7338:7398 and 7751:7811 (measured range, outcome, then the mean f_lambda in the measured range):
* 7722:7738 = 0.02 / 17.5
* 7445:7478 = -0.03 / 18.8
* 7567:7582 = -0.08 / 19.5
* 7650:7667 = 0.07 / 16.8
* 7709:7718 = 0.07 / 16.7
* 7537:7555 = -0.06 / 19.2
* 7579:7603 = -0.02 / 18.4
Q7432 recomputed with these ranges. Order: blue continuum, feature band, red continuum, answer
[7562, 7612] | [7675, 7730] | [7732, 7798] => 1.6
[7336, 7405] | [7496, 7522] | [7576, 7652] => -1.1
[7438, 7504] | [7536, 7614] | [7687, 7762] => -2.4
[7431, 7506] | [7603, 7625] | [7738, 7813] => 0.2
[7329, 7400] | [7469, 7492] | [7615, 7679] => -0.9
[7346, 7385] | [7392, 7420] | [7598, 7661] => 0.1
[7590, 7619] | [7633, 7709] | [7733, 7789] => 1.4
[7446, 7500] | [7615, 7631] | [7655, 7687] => -0.6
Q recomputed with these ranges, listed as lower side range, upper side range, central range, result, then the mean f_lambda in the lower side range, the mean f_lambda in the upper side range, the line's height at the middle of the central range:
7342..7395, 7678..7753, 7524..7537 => -0.07 mag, 18.4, 17.4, 18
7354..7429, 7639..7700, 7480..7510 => -0.05 mag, 18.4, 17.4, 18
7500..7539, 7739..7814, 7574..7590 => -0.03 mag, 19.1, 17.6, 18.7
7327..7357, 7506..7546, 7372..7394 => 0.00 mag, 18.5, 19.1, 18.6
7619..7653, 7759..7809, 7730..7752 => 0.02 mag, 18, 17.7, 17.8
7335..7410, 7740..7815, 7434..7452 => -0.03 mag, 18.5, 17.6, 18.3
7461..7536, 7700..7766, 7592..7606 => 0.01 mag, 18.9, 17.4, 18.3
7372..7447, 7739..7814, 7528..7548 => -0.05 mag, 18.6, 17.6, 18.2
